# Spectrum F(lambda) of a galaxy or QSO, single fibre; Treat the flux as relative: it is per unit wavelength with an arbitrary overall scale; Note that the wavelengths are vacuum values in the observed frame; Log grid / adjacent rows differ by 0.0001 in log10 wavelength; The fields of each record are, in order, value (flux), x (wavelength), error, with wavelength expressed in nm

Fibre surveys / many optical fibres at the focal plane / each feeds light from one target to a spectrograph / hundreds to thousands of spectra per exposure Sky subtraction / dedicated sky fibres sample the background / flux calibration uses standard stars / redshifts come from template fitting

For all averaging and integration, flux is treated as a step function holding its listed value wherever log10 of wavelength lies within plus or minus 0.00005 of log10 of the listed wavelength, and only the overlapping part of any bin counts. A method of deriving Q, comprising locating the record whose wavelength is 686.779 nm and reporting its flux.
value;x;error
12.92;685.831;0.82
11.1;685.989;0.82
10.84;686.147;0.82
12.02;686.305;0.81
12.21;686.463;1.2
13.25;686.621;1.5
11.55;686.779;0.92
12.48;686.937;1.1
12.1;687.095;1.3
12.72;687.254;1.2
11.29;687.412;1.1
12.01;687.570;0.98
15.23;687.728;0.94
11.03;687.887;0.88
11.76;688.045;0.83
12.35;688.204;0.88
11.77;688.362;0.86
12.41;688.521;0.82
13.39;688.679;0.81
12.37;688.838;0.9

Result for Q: 11.55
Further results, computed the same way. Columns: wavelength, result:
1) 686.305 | 12.02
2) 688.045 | 11.76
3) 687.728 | 15.23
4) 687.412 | 11.29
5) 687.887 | 11.03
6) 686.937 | 12.48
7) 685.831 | 12.92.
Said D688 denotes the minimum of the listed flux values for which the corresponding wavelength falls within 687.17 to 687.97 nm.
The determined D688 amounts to 11.03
